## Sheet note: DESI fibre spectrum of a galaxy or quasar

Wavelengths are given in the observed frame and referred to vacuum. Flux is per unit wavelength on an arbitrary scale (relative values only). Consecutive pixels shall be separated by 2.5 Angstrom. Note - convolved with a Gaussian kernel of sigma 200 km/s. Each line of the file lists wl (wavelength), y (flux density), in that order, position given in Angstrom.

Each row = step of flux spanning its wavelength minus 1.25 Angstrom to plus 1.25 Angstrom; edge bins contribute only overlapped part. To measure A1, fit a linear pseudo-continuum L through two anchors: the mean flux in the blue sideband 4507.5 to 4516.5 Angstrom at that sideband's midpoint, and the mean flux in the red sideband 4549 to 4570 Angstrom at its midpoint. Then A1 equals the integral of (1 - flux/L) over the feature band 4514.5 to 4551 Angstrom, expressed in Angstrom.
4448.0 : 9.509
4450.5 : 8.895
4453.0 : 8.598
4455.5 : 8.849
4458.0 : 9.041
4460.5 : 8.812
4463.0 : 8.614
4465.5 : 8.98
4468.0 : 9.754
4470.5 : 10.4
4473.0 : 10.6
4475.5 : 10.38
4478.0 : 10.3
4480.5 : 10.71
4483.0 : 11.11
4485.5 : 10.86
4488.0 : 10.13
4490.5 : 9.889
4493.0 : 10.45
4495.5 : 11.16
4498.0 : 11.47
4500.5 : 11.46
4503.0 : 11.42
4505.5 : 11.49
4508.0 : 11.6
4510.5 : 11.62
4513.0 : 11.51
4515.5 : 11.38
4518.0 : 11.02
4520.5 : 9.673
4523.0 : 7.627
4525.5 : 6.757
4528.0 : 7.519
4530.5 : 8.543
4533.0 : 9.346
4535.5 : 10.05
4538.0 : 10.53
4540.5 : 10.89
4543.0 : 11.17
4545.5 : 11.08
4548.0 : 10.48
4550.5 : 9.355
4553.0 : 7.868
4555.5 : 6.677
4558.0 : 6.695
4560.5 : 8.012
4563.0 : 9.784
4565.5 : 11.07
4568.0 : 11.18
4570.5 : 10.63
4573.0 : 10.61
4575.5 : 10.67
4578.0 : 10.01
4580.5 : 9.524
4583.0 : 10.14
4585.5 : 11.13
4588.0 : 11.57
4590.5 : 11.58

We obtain 2.2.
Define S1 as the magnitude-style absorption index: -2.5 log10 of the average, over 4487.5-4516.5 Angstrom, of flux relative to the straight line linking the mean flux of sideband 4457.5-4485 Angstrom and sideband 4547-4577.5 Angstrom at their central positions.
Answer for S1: -0.15 mag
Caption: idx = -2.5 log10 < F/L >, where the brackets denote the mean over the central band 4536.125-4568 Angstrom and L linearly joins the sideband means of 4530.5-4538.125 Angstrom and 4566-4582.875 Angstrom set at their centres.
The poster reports 0.05 mag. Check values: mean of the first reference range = 9.66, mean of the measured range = 9.55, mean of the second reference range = 10.4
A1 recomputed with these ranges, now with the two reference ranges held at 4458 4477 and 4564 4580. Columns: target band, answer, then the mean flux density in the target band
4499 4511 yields -1.8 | 11.5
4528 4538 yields 1.0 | 9.24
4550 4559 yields 2.5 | 7.53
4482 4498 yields -1.3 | 10.7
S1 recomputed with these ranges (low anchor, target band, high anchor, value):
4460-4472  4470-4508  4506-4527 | -0.12 mag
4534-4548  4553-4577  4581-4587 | 0.13 mag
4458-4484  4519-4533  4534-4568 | 0.18 mag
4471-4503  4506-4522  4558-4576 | -0.06 mag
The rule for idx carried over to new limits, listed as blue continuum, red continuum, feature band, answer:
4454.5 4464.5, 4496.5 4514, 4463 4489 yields -0.05 mag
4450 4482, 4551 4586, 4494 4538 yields -0.07 mag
